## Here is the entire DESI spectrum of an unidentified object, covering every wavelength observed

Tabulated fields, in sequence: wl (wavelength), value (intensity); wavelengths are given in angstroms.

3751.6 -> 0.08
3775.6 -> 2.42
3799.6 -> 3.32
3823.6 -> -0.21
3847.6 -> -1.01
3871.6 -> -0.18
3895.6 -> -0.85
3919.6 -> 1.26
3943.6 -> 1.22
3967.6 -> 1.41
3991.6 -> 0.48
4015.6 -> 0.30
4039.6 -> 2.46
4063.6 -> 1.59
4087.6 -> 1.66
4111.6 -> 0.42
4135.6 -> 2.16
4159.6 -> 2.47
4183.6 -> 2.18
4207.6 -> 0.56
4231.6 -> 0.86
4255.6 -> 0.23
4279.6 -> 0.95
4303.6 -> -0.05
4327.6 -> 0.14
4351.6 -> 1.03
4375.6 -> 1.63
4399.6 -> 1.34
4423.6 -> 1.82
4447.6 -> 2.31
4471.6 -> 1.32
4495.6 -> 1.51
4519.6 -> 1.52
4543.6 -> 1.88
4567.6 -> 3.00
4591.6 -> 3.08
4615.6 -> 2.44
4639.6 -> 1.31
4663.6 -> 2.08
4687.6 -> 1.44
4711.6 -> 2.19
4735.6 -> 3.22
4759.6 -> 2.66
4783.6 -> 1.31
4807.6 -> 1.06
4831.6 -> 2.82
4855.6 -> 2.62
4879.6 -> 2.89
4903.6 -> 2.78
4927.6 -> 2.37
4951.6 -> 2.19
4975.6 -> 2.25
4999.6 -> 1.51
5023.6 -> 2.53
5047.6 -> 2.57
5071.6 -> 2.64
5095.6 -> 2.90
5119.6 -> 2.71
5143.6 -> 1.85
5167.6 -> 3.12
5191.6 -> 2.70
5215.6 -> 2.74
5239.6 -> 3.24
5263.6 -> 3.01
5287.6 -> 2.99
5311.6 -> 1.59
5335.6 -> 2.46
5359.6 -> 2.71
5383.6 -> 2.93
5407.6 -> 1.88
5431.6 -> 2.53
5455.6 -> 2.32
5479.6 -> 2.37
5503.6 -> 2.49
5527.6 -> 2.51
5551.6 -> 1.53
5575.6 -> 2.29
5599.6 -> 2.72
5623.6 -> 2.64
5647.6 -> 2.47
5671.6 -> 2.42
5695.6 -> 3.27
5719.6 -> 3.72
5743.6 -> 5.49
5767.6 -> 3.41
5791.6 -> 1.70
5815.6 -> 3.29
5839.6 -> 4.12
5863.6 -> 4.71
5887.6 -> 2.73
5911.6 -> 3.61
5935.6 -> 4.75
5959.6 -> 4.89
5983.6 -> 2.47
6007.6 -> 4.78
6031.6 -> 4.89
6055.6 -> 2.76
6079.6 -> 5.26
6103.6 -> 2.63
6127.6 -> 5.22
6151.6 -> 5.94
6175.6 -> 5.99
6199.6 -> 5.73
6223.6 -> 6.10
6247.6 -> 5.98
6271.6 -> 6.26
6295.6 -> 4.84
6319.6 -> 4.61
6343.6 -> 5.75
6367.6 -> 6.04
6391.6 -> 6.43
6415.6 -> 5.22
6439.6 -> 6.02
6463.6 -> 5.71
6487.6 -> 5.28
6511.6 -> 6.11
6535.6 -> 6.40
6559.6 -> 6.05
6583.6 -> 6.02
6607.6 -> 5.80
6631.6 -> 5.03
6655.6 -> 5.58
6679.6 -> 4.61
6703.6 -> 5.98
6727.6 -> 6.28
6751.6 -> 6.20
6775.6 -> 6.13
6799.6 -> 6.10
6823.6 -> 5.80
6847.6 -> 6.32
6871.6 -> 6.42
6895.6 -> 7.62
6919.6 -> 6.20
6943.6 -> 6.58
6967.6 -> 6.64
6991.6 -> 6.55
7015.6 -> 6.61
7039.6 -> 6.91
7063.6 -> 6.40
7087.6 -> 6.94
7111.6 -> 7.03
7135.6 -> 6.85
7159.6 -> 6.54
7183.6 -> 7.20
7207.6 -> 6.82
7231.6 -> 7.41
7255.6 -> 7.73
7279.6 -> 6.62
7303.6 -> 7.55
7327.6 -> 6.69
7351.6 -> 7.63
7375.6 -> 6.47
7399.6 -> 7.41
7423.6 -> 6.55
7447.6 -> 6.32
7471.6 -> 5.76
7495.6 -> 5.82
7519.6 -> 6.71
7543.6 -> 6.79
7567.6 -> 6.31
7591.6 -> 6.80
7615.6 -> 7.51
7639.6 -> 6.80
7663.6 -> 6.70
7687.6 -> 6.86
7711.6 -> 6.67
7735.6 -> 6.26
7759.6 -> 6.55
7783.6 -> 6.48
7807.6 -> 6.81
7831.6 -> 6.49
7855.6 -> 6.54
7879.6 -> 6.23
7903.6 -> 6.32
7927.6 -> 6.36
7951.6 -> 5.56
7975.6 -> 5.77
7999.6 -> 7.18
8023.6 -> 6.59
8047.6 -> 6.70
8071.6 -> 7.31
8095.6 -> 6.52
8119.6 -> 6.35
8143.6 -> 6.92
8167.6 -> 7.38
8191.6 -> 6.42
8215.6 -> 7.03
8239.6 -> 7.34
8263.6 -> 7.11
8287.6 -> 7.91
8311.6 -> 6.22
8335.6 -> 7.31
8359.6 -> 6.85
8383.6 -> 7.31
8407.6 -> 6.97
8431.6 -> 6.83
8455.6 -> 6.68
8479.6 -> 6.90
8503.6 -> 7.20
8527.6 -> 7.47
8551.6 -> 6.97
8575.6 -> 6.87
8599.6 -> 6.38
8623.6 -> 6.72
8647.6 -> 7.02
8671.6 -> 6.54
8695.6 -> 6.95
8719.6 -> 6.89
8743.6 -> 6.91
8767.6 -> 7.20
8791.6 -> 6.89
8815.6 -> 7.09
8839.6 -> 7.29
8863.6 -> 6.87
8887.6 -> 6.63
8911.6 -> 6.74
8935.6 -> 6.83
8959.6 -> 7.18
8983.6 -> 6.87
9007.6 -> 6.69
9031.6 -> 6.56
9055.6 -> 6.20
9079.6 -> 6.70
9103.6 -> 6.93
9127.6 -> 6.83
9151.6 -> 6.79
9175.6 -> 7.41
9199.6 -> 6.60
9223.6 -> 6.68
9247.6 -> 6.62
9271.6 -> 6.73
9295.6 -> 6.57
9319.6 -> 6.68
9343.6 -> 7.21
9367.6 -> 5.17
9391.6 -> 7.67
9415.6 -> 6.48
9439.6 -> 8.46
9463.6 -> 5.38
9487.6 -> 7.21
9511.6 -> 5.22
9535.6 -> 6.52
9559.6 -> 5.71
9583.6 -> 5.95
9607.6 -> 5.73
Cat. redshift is 0.538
